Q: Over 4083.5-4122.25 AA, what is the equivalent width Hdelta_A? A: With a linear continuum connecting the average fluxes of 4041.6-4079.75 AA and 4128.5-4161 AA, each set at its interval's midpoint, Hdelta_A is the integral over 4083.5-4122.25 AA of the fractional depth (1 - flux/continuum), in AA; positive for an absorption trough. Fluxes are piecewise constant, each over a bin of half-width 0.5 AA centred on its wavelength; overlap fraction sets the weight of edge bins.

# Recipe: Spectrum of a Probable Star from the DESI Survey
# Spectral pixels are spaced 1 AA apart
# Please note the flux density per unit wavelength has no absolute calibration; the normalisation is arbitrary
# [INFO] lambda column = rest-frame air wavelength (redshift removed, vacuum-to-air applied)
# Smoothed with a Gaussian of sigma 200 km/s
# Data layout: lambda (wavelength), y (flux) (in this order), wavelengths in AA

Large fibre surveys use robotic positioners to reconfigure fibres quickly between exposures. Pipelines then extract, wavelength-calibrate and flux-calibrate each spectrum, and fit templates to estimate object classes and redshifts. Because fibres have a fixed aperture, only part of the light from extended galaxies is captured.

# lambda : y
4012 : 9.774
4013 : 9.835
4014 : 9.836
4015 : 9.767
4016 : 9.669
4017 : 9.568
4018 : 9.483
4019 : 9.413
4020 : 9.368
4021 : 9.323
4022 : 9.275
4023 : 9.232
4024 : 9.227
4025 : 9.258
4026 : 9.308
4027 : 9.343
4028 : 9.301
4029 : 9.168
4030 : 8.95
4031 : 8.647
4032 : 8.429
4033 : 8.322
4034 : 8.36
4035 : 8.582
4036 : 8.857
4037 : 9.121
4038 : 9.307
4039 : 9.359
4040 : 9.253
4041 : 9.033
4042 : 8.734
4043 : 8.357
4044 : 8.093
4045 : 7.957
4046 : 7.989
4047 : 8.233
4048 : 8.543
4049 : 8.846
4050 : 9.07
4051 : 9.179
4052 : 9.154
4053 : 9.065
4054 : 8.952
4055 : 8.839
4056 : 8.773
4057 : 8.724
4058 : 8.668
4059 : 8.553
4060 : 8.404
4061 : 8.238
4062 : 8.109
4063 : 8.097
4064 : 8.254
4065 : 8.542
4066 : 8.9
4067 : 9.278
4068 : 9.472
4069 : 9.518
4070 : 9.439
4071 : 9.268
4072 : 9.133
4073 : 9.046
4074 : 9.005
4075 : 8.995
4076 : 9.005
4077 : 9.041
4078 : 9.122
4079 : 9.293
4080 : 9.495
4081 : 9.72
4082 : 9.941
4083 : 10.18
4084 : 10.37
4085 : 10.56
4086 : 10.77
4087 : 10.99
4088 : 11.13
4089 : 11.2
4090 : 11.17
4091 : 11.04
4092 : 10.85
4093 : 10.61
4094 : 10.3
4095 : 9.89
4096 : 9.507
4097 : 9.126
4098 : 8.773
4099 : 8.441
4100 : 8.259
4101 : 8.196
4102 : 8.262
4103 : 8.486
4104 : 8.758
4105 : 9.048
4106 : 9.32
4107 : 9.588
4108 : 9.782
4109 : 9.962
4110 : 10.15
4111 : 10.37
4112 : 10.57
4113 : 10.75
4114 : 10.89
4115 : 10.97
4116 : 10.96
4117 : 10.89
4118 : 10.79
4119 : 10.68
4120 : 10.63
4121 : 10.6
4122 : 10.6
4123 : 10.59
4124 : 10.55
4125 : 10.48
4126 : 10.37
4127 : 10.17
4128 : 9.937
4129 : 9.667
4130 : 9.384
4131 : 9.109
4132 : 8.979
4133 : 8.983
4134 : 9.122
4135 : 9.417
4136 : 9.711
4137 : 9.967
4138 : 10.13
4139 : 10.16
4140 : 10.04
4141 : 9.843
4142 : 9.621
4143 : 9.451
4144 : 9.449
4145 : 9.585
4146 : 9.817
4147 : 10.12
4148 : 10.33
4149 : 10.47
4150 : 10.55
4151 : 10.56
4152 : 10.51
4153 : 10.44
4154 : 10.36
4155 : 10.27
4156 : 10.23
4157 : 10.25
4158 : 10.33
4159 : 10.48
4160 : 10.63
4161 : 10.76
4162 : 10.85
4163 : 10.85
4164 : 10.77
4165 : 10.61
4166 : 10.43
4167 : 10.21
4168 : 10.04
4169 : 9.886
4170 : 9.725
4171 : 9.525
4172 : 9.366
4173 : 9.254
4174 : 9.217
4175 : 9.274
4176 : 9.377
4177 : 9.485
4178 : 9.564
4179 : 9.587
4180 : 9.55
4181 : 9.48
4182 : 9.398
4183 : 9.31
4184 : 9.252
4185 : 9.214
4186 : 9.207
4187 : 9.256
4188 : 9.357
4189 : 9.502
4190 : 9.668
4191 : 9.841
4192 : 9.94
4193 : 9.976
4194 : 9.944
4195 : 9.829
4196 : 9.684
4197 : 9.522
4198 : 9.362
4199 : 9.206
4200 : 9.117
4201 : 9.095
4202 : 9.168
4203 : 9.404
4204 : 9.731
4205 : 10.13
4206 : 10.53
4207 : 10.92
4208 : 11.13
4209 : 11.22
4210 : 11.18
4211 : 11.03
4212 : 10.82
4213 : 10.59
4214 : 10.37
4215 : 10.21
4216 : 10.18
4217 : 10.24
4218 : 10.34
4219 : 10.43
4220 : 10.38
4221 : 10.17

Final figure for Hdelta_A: -2.9 AA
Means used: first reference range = 8.79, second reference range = 9.95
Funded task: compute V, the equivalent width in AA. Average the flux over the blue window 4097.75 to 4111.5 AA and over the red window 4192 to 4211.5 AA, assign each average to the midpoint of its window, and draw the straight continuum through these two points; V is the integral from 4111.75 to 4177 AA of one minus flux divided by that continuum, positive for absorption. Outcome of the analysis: -4.5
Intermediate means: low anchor 9.11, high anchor 10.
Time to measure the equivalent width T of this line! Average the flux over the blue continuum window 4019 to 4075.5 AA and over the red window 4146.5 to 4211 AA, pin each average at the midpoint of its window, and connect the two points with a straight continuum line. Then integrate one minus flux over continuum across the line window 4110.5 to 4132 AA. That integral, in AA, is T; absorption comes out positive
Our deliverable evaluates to -2.1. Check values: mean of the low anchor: 8.87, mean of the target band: 10.4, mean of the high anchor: 9.95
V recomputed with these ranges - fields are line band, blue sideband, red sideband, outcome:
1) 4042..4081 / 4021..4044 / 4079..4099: 3.22 AA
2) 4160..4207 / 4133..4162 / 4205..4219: 3.01 AA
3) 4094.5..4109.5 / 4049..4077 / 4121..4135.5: 0.68 AA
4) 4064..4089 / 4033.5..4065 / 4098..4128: -1.02 AA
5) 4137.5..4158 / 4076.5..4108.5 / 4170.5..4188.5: -1.33 AA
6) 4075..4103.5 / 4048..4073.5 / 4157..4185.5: -2.02 AA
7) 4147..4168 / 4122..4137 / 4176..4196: -1.76 AA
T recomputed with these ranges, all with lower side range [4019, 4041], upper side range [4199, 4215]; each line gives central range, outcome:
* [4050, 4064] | 0.9 AA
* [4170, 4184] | 0.9 AA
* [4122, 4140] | -0.2 AA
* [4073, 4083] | 0.1 AA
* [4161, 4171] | -0.4 AA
